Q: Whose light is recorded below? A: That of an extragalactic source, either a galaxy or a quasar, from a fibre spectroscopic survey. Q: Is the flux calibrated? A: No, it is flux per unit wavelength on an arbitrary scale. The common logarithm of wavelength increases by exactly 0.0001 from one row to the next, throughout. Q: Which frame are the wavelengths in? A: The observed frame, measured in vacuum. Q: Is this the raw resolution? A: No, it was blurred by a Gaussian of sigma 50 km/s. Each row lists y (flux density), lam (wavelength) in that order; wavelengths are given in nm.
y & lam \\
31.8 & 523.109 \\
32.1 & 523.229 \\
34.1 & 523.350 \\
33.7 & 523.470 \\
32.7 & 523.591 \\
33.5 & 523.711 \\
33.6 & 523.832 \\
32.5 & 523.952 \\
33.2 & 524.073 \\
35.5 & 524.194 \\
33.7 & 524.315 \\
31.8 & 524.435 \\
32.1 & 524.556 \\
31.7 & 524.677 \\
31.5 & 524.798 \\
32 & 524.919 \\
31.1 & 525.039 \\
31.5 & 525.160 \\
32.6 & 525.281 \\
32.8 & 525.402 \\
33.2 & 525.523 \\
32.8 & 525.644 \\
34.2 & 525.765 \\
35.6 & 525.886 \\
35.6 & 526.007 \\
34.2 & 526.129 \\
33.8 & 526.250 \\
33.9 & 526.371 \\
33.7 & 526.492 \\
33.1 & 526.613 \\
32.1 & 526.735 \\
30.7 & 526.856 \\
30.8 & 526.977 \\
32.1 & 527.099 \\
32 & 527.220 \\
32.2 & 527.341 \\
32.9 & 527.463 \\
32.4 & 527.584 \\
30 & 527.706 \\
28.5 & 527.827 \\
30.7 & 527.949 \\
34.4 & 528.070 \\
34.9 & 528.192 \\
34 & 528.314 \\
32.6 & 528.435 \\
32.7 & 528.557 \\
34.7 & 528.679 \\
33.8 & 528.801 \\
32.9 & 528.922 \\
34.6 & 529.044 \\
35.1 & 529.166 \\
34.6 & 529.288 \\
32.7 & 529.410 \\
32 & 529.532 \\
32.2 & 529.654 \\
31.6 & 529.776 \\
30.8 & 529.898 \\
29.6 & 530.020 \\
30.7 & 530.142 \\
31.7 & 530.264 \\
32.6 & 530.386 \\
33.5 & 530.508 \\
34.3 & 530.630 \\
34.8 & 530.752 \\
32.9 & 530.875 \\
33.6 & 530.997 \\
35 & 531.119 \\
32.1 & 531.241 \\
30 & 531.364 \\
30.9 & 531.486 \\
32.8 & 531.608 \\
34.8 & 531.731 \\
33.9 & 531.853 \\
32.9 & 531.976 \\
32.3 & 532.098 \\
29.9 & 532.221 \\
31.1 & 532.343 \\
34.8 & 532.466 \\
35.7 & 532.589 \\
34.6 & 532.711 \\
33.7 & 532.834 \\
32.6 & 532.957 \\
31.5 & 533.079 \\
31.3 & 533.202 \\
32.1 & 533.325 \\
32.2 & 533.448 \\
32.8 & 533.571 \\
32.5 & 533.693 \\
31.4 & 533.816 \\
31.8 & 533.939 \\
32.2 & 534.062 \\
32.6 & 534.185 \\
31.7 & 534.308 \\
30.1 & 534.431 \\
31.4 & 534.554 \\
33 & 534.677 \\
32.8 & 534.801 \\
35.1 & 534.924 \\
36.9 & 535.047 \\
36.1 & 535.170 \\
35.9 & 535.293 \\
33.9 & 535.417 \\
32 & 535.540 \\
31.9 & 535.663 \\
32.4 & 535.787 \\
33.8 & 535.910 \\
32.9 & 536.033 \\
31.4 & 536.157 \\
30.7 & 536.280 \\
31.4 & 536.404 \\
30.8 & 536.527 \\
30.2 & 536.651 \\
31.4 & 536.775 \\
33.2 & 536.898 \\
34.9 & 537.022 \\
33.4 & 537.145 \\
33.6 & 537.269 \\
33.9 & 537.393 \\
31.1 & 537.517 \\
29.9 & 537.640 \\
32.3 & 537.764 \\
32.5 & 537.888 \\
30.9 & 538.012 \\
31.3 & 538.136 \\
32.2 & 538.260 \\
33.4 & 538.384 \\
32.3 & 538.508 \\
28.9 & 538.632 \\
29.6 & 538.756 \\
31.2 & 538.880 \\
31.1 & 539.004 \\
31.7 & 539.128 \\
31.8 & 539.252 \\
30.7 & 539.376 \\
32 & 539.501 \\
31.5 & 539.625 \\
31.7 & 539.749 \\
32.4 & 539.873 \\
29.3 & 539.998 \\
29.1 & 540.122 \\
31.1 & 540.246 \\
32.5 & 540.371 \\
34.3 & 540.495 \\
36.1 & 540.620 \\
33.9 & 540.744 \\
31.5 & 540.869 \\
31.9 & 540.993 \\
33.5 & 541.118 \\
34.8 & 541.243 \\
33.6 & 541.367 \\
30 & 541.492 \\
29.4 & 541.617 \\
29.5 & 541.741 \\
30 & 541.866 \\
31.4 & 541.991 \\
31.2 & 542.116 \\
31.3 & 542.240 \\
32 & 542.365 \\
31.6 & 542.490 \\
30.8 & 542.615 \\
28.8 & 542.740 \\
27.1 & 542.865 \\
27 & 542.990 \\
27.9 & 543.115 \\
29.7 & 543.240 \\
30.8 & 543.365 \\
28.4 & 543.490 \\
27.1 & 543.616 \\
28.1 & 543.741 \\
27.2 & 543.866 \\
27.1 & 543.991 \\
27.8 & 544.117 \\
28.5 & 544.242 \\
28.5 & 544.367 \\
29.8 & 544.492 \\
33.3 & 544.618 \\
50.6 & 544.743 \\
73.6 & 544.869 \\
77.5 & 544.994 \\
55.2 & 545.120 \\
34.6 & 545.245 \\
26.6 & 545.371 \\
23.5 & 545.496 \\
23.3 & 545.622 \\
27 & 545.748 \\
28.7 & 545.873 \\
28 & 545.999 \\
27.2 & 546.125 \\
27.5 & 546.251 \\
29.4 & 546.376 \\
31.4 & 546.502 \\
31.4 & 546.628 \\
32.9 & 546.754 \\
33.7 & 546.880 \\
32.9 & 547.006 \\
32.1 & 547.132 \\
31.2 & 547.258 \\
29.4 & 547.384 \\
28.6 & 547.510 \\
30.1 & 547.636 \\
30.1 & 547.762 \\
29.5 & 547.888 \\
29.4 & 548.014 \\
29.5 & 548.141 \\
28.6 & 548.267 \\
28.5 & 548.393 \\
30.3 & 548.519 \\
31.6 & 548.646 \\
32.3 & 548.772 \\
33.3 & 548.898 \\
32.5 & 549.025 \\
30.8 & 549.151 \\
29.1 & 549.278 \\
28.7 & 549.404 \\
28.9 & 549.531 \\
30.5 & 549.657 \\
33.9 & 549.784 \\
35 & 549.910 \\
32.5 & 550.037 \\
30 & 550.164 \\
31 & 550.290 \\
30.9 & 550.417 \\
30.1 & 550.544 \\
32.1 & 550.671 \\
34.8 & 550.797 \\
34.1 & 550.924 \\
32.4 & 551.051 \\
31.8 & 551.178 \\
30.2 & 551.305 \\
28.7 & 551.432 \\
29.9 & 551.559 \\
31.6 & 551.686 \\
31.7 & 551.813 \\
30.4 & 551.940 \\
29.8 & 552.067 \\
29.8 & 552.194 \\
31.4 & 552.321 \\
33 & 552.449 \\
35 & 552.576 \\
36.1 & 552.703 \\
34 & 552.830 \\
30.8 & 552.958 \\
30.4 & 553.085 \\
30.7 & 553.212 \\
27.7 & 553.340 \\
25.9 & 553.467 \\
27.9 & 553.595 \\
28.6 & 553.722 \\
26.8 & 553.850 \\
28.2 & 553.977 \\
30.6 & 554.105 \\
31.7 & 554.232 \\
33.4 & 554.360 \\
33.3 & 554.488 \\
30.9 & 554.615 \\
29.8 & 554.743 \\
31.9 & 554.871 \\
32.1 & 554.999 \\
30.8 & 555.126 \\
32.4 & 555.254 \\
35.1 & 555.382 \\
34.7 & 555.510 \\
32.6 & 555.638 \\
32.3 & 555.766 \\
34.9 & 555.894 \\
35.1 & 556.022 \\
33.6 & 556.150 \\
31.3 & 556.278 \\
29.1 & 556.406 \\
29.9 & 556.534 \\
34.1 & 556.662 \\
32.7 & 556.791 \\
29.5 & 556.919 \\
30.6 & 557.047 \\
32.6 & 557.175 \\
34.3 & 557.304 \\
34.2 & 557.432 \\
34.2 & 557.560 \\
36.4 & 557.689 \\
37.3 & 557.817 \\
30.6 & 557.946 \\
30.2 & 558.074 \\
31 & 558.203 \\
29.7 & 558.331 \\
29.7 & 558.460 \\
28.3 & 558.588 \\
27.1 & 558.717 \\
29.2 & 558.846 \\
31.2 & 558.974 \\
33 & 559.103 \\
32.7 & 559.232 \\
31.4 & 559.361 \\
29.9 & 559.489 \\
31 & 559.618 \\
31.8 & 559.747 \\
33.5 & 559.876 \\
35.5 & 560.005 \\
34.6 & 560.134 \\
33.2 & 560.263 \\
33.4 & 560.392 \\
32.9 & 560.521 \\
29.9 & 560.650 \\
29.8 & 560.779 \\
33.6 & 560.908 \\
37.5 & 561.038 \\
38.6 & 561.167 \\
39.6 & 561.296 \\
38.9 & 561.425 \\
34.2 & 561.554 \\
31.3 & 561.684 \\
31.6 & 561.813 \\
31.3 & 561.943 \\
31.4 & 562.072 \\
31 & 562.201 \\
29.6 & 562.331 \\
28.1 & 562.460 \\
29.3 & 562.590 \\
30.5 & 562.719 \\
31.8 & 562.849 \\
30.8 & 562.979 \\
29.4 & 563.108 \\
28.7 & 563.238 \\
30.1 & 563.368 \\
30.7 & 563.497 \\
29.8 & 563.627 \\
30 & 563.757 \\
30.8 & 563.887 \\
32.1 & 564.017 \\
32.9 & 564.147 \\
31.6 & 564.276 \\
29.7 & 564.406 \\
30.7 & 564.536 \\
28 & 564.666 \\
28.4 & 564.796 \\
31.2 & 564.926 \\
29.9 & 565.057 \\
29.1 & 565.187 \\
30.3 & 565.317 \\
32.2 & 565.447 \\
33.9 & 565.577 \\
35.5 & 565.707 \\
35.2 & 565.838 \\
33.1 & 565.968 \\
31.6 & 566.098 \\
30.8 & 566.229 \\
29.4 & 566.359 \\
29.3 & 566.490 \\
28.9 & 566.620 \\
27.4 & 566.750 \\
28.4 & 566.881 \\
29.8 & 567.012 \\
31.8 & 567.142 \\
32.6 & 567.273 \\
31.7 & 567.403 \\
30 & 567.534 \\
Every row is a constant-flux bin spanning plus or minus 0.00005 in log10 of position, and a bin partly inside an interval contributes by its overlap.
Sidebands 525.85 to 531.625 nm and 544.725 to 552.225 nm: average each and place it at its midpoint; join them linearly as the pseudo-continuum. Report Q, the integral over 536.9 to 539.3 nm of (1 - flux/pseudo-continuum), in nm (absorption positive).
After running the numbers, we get 0.05 nm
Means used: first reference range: 32.7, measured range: 31.9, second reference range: 32.6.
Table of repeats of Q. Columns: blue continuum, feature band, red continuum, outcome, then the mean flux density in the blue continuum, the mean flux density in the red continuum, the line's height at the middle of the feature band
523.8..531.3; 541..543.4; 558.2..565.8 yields 0.13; 32.8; 31.6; 32.3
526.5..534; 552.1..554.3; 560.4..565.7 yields 0.10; 32.6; 31.6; 31.9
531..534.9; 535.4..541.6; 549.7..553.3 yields 0.06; 32.5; 31.8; 32.3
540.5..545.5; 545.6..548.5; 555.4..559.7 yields 0.31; 33.7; 32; 33.2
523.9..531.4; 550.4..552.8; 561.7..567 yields -0.04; 32.8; 30.6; 31.4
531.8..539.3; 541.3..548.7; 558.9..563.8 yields 0.09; 32.4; 32.1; 32.3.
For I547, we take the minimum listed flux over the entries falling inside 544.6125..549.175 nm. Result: 23.3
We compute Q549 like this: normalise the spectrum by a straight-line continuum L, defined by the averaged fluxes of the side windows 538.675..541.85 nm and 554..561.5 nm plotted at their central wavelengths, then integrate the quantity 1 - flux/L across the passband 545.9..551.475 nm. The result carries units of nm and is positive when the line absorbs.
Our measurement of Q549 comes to 0.224 nm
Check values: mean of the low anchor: 31.7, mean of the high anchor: 32.6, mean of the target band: 30.8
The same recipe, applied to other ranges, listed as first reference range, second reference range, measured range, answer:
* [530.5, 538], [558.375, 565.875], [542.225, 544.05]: 0.19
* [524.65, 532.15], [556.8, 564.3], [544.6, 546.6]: -0.31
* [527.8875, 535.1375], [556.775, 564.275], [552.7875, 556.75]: 0.10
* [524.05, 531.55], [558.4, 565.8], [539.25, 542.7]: 0.06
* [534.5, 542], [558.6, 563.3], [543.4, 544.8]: 0.07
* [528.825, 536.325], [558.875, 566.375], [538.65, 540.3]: 0.08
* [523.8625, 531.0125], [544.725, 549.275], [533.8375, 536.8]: 0.04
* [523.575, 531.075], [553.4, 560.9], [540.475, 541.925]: 0.00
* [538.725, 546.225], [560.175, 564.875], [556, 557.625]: -0.02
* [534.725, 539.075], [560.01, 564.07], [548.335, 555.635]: 0.23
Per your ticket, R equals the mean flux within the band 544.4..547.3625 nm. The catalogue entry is 35.5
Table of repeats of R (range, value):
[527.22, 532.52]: 32.7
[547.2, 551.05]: 30.9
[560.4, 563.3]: 32.3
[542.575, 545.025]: 34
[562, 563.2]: 30.2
